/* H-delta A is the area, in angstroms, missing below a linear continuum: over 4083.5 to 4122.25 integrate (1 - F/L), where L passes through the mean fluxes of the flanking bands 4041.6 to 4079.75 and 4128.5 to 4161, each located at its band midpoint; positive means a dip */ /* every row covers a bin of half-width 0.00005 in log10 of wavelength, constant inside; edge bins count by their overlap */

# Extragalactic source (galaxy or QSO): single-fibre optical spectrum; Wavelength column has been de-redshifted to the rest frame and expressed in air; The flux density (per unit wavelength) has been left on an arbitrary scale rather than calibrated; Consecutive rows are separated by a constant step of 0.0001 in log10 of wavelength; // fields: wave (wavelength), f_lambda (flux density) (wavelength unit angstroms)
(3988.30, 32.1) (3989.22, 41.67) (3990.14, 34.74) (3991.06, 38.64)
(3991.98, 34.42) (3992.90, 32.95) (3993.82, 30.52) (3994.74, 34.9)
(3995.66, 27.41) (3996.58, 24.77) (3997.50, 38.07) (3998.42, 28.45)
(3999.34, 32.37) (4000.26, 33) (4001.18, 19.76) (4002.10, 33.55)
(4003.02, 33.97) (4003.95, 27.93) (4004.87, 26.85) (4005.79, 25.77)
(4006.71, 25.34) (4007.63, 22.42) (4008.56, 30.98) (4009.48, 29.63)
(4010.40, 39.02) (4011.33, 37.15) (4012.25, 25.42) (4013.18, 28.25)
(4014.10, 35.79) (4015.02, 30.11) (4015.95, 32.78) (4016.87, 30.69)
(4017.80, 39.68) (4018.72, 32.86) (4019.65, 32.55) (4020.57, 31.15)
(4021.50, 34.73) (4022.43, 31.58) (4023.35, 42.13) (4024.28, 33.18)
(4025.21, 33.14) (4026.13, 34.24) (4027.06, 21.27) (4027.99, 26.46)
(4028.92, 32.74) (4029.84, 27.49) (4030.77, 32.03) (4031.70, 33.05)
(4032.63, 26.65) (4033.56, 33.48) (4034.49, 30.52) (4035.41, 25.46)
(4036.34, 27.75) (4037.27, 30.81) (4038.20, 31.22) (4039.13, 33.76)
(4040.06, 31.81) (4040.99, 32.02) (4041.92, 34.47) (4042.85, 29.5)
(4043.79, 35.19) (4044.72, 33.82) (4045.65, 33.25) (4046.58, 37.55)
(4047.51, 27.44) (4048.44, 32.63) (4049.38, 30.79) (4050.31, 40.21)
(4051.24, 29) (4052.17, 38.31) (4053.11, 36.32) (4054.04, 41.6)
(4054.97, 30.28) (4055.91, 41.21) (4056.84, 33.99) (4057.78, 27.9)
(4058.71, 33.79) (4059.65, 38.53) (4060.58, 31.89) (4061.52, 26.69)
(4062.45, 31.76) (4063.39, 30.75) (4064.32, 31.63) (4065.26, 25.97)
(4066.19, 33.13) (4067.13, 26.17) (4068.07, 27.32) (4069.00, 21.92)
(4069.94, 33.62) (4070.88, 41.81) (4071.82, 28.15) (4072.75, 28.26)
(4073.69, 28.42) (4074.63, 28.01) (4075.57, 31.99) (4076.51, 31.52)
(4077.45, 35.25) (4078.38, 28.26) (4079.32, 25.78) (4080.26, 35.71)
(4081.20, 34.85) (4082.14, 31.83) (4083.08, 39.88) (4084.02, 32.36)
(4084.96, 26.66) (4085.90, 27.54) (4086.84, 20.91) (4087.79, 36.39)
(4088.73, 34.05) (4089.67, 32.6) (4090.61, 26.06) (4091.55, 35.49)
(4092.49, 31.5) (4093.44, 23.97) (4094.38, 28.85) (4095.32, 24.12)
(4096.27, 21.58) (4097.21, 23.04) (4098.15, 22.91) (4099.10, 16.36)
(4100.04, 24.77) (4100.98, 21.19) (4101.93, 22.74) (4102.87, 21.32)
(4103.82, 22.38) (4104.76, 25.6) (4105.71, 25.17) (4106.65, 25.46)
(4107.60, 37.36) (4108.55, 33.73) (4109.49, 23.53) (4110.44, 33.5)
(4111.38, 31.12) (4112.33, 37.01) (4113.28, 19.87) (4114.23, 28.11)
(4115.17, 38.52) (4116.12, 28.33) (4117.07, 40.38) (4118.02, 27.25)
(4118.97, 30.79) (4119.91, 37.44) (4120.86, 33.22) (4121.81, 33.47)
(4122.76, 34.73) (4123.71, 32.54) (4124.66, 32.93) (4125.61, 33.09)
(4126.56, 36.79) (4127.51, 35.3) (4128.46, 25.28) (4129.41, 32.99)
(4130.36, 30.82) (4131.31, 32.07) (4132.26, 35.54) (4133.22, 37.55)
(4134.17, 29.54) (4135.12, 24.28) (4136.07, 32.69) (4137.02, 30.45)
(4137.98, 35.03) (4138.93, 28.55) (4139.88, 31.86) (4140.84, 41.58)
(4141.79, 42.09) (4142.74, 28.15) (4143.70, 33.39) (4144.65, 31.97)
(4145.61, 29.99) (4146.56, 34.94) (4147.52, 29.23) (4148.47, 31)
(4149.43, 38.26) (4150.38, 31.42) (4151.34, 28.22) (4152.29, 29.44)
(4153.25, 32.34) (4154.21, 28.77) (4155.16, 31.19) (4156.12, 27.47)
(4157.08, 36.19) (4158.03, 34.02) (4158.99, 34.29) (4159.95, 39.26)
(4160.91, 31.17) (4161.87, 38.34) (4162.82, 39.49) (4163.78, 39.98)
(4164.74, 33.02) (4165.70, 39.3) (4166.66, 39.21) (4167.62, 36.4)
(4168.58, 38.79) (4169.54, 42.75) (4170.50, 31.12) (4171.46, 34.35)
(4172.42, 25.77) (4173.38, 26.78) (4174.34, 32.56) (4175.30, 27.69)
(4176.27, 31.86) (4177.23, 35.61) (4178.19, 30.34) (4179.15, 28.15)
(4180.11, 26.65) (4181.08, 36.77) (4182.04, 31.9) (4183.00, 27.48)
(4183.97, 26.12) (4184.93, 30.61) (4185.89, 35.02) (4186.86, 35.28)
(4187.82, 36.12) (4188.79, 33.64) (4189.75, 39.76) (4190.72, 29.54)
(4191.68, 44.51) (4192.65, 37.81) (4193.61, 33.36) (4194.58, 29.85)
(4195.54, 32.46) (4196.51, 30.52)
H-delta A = 4.5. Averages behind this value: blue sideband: 32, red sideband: 32.4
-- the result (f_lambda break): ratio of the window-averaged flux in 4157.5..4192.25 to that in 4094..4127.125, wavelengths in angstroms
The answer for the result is 1.18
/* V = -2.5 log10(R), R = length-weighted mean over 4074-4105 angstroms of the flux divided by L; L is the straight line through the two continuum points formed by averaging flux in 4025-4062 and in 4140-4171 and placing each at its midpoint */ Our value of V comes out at 0.18 mag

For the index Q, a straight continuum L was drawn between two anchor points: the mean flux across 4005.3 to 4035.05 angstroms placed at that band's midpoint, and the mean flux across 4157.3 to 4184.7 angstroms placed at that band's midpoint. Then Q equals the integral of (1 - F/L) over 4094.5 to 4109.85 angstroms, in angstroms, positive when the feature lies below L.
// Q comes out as 3.8 angstroms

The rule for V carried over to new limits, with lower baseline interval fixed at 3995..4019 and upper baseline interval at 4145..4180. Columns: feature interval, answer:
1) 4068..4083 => 0.02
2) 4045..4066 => -0.06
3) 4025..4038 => 0.05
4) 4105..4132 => 0.02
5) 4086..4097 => 0.12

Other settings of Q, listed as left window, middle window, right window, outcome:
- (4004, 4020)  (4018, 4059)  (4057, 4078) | -2.35 angstroms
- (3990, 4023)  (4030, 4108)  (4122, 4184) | 4.20 angstroms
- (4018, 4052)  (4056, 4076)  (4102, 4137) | 0.54 angstroms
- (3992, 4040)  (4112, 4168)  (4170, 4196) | -2.13 angstroms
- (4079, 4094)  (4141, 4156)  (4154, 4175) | 0.76 angstroms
